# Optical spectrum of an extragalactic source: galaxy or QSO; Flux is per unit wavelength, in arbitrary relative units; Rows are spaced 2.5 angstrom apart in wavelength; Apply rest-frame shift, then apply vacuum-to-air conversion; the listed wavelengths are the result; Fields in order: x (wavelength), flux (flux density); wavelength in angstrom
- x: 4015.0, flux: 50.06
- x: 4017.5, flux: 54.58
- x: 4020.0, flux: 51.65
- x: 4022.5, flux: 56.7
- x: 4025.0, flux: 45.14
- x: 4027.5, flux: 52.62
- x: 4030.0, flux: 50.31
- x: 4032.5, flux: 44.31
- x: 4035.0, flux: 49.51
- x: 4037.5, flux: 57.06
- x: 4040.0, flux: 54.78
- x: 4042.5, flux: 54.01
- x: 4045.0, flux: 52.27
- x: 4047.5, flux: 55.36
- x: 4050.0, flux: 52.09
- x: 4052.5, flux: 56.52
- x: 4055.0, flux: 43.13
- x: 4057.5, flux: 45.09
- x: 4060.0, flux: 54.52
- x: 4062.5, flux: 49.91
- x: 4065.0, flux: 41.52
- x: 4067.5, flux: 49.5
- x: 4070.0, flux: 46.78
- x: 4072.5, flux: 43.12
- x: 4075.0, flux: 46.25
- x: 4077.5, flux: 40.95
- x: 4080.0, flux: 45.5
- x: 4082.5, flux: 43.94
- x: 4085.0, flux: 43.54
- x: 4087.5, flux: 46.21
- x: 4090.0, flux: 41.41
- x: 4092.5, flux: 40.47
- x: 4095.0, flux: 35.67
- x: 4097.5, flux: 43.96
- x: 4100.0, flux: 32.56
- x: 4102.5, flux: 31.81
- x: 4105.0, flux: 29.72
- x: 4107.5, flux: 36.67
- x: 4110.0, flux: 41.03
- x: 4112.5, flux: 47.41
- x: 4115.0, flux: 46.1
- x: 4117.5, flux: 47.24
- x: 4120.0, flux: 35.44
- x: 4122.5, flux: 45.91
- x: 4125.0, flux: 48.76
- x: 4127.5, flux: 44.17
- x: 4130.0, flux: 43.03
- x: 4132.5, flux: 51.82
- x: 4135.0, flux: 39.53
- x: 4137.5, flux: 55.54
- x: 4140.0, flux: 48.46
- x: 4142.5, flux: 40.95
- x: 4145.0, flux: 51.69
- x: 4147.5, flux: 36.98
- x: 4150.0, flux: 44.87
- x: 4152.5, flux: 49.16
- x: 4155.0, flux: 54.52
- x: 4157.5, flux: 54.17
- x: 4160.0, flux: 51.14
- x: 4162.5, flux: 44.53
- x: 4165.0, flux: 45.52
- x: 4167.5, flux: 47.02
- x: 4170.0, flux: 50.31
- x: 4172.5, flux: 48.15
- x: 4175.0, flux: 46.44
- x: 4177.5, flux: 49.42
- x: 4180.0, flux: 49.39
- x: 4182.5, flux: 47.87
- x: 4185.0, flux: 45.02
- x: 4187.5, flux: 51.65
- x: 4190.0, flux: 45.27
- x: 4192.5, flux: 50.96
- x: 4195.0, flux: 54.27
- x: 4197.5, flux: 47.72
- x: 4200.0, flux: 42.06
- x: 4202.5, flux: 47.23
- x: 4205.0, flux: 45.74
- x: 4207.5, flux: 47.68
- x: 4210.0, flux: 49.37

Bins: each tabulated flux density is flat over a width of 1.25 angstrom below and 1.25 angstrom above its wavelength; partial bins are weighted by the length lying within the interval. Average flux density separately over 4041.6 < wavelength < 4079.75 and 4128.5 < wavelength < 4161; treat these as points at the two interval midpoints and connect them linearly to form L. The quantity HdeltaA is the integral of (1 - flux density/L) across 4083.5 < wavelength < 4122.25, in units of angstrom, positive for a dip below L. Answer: 6.5 angstrom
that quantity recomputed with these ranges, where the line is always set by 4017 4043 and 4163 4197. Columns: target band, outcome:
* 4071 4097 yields 4.0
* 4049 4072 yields 1.1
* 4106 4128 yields 2.8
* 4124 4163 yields 1.4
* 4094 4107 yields 4.0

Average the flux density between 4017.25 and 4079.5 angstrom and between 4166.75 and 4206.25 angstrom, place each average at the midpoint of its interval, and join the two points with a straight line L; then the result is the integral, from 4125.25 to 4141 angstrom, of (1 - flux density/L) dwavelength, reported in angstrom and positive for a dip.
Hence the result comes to 0.5 angstrom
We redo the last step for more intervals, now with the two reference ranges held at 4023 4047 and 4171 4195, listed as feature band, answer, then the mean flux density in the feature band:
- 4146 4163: 0.3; 48.1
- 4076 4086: 1.4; 43.6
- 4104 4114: 2.2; 39.1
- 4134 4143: 0.5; 46.7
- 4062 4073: 1.0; 46.1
